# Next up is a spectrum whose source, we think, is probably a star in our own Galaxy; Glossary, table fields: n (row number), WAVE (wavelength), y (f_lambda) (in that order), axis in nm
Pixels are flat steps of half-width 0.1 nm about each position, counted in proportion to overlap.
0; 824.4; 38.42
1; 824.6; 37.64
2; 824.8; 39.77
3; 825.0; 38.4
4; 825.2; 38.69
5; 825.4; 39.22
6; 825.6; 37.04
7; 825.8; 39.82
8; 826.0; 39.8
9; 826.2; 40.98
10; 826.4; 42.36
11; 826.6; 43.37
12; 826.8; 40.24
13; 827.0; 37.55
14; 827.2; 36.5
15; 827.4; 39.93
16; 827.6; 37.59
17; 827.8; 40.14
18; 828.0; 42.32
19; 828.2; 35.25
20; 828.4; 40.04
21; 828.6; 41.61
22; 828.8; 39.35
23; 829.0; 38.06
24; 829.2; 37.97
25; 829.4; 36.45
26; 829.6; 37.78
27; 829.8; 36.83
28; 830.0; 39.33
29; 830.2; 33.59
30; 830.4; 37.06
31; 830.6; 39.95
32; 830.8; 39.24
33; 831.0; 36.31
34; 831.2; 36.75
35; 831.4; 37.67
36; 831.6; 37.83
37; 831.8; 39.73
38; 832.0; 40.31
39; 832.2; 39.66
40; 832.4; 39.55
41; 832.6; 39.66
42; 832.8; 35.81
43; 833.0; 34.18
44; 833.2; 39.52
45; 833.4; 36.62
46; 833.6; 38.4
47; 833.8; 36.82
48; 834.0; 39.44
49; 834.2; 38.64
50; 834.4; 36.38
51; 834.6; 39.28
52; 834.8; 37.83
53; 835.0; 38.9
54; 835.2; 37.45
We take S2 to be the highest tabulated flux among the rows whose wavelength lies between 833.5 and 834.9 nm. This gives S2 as 39.44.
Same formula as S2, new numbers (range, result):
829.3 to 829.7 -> 37.78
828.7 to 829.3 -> 39.35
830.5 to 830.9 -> 39.95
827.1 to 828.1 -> 42.32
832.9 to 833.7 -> 39.52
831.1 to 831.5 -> 37.67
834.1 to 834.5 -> 38.64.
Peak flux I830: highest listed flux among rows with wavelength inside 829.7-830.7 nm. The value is 39.95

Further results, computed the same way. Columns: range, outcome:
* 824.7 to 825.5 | 39.77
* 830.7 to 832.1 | 40.31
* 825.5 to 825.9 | 39.82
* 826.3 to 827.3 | 43.37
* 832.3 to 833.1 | 39.66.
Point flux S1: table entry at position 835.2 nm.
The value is 37.45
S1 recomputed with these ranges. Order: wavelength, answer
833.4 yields 36.62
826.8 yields 40.24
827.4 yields 39.93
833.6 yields 38.4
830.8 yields 39.24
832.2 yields 39.66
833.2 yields 39.52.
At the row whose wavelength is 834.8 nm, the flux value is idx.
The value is 37.83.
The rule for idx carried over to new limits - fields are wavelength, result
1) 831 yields 36.31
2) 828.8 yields 39.35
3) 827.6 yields 37.59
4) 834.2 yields 38.64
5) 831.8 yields 39.73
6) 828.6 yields 41.61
